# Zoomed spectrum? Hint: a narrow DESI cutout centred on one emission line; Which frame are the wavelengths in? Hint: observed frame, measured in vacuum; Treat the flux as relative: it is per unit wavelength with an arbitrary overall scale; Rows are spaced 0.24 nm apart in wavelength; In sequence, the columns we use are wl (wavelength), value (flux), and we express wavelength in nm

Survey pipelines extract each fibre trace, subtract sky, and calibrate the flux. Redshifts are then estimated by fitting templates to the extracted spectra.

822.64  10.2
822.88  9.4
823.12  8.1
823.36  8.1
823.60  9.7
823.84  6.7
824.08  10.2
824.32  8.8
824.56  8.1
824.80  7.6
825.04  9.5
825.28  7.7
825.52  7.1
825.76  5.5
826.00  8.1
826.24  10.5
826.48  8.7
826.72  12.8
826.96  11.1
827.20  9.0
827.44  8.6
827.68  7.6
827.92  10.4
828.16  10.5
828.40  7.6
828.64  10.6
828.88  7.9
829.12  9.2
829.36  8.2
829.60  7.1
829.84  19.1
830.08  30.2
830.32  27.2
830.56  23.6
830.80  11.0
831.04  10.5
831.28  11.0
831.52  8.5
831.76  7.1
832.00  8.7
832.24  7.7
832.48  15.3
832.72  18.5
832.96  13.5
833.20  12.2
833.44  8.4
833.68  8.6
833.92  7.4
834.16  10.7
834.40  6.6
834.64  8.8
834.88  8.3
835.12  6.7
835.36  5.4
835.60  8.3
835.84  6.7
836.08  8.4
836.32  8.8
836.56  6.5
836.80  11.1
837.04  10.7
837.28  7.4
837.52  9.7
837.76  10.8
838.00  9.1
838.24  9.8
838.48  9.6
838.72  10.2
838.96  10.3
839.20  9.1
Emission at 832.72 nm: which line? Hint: [N II] 6583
